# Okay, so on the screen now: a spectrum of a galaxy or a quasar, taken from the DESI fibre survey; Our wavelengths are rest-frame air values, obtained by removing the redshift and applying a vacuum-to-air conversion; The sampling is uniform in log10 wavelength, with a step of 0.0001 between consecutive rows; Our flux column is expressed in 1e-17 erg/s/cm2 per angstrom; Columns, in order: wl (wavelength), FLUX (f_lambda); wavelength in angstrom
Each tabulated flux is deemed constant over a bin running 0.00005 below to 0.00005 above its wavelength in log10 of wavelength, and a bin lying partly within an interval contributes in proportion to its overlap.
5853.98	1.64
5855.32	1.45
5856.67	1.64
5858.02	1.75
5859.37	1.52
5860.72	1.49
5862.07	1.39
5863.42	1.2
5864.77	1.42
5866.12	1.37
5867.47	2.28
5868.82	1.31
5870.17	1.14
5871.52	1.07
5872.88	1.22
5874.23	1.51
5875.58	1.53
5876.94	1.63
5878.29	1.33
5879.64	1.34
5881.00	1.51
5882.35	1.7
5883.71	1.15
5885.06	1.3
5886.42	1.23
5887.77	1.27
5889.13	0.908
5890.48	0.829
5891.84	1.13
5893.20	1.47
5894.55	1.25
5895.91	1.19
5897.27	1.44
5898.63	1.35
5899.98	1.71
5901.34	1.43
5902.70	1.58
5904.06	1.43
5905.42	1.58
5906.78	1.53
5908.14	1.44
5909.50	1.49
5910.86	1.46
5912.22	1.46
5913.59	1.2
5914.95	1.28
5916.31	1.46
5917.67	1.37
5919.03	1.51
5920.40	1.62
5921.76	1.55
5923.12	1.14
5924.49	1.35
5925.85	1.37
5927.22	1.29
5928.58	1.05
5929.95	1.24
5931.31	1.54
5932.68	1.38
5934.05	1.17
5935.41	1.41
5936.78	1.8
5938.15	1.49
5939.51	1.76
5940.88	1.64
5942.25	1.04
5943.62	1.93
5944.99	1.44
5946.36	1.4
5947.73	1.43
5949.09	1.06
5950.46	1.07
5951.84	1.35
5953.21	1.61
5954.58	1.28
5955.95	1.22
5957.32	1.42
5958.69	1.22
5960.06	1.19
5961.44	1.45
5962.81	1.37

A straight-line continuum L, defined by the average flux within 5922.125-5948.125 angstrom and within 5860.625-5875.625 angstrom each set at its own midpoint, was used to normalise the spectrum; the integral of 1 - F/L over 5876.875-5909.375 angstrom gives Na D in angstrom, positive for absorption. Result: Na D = 1.08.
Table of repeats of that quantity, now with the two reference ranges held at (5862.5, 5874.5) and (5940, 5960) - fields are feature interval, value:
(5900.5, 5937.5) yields -1.1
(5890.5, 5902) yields 0.3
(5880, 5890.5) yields 0.9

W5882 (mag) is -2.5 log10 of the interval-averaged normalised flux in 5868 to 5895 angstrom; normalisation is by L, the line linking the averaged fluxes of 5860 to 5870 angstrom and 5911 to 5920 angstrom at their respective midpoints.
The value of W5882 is 0.12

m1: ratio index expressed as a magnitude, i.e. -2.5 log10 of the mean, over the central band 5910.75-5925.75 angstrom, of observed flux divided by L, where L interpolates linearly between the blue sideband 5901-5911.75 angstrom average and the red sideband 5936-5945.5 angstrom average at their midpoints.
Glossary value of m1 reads 0.096 mag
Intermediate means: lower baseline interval 1.49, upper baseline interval 1.59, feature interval 1.4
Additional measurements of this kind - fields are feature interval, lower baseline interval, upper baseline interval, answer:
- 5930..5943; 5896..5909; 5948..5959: -0.084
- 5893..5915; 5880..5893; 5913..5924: -0.088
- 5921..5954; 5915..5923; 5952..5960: 0.002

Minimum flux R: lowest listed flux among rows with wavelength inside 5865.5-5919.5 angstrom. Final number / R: 0.829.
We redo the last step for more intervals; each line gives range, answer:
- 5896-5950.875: 1.04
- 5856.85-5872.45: 1.07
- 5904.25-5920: 1.2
